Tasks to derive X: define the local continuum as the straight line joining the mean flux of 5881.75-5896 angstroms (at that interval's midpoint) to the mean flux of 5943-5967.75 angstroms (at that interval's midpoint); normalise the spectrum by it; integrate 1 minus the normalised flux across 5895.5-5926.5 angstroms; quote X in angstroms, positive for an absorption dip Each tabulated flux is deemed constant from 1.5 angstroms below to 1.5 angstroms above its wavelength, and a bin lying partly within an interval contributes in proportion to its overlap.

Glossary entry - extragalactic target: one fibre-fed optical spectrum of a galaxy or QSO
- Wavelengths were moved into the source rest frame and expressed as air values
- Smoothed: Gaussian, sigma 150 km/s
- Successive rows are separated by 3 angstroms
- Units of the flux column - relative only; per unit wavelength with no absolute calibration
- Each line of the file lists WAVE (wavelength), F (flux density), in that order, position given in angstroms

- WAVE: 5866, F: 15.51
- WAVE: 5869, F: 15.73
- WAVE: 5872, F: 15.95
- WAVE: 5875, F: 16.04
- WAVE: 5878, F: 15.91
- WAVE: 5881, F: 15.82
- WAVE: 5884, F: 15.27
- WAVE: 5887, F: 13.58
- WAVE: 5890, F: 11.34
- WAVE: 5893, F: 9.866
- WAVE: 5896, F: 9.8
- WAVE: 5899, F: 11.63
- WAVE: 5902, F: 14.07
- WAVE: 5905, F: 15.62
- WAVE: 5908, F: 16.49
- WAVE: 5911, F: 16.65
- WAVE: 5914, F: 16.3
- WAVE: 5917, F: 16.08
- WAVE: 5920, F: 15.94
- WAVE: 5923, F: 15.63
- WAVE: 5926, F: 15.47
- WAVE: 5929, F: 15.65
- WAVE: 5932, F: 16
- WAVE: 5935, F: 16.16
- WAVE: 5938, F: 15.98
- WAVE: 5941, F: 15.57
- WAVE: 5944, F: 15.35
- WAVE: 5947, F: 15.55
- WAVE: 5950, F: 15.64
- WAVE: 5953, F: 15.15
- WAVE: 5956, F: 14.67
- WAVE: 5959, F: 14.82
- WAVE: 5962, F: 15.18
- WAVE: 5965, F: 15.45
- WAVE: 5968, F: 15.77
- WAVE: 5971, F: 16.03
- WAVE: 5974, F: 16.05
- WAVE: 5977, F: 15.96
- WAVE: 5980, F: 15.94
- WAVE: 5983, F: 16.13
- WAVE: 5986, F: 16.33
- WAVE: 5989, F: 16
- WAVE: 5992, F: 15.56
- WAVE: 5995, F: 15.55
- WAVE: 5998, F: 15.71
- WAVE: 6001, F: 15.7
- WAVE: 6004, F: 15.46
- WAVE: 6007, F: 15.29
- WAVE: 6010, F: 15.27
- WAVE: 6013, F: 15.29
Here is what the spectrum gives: -3.8 angstroms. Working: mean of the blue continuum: 12.4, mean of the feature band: 15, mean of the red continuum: 15.3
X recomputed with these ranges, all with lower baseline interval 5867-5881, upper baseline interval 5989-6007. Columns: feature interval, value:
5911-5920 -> -0.2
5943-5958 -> 0.4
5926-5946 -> 0.0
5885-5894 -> 2.2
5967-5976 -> -0.2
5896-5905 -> 1.7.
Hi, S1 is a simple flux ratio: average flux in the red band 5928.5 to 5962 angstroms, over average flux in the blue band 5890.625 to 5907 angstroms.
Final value 1.3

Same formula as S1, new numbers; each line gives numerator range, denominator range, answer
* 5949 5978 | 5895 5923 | 1.04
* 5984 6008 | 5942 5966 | 1.03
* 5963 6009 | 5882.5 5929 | 1.10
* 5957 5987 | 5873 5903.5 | 1.18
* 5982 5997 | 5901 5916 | 1.00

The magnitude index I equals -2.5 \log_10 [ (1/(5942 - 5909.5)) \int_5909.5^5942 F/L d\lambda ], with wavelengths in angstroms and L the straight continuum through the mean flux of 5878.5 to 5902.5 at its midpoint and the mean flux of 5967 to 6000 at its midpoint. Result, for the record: -0.15 mag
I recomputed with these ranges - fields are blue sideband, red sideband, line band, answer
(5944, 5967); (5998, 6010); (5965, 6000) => -0.036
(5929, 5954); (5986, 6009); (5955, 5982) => 0.007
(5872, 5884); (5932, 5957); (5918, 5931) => -0.004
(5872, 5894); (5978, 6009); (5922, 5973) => -0.030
